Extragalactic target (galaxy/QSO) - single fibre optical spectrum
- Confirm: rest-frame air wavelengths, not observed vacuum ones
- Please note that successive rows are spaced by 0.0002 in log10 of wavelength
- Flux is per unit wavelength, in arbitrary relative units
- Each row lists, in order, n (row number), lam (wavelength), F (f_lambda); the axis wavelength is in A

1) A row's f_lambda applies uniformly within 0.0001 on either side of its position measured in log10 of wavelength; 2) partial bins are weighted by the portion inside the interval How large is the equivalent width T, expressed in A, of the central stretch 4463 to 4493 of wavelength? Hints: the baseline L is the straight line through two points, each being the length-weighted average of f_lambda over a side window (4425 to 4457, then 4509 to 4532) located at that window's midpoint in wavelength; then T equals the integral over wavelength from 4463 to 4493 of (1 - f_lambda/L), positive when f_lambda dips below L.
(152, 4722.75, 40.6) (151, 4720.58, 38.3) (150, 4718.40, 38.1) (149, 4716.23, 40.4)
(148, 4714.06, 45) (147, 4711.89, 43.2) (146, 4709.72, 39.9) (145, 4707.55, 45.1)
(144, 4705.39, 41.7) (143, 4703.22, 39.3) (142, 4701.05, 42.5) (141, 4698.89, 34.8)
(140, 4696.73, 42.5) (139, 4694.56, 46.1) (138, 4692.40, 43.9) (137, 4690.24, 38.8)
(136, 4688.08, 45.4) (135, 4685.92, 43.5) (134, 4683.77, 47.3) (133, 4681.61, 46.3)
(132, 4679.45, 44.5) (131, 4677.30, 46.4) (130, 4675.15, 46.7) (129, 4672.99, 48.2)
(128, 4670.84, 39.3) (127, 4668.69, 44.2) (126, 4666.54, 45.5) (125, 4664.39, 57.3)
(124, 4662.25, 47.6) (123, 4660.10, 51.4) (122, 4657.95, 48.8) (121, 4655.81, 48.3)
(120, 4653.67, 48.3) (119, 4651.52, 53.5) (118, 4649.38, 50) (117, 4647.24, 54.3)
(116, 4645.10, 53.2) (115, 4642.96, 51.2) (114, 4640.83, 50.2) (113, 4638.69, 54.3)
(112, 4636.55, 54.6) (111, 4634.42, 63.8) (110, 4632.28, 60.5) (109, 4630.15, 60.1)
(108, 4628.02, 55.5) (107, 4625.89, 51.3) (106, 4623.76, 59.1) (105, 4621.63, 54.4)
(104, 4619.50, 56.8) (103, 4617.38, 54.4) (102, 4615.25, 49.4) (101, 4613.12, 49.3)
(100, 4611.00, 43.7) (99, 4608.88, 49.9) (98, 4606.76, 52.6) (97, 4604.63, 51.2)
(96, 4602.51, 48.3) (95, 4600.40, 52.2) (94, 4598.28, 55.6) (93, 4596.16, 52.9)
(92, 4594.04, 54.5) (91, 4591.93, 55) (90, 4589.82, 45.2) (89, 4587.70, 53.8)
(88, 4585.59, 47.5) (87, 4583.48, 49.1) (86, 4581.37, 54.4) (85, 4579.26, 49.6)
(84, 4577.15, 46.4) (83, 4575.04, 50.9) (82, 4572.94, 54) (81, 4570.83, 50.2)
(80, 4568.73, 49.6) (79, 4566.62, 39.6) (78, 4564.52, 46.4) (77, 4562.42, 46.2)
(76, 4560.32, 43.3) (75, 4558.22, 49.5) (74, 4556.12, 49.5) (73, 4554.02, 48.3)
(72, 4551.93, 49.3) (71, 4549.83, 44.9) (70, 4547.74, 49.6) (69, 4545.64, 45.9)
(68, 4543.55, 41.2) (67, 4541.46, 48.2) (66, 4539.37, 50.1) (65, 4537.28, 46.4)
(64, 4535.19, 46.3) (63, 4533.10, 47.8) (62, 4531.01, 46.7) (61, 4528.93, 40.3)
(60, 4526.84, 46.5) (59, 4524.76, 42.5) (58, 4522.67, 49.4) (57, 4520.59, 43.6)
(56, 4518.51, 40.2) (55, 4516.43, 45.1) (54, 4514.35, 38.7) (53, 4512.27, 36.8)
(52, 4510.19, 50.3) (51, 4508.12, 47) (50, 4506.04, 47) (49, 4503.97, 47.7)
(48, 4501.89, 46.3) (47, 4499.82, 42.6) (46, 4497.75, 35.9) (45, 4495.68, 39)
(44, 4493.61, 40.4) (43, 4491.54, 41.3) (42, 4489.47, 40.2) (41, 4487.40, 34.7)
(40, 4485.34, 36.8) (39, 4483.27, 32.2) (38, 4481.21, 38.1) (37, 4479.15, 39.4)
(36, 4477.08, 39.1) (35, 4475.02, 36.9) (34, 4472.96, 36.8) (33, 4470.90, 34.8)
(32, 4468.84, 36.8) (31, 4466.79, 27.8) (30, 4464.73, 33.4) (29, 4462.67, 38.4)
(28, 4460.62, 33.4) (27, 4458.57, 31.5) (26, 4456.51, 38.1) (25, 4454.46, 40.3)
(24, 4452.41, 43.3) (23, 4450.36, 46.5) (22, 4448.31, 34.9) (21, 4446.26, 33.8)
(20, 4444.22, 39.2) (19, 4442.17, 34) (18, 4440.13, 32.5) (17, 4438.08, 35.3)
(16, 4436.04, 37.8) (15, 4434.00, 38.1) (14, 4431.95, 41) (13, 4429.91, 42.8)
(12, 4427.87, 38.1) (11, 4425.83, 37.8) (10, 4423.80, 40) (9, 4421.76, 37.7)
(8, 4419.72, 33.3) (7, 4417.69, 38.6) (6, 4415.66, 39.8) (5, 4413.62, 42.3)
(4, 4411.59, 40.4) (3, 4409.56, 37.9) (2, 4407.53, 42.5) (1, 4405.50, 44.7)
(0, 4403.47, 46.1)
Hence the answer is 3.3 A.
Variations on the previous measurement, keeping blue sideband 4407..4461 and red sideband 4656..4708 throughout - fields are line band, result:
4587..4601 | -3.4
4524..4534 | -1.0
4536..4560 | -3.5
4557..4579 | -3.1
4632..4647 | -3.9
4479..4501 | 0.8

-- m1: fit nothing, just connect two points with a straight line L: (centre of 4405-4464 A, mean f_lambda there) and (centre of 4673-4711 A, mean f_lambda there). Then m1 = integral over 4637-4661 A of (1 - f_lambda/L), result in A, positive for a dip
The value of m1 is -5.0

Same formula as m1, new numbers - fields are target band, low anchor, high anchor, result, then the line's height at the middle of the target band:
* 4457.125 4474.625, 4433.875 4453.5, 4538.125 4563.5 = 2.3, 39.5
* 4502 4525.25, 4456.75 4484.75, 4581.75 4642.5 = -2.2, 40.7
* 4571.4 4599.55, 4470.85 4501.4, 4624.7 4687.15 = -3.7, 45.4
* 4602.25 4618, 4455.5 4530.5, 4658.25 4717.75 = -2.7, 42.5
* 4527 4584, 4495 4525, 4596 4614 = -0.7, 46.9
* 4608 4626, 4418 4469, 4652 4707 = -3.8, 43.1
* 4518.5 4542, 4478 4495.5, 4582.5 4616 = -1.6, 42.9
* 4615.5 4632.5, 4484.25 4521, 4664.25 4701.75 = -4.9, 43.5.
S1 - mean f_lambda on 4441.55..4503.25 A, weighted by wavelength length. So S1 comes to 37.6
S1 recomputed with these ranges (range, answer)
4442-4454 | 39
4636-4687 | 48.9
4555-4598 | 49.5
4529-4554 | 46.8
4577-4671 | 51.9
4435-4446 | 35.7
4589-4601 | 52.7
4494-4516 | 43.1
